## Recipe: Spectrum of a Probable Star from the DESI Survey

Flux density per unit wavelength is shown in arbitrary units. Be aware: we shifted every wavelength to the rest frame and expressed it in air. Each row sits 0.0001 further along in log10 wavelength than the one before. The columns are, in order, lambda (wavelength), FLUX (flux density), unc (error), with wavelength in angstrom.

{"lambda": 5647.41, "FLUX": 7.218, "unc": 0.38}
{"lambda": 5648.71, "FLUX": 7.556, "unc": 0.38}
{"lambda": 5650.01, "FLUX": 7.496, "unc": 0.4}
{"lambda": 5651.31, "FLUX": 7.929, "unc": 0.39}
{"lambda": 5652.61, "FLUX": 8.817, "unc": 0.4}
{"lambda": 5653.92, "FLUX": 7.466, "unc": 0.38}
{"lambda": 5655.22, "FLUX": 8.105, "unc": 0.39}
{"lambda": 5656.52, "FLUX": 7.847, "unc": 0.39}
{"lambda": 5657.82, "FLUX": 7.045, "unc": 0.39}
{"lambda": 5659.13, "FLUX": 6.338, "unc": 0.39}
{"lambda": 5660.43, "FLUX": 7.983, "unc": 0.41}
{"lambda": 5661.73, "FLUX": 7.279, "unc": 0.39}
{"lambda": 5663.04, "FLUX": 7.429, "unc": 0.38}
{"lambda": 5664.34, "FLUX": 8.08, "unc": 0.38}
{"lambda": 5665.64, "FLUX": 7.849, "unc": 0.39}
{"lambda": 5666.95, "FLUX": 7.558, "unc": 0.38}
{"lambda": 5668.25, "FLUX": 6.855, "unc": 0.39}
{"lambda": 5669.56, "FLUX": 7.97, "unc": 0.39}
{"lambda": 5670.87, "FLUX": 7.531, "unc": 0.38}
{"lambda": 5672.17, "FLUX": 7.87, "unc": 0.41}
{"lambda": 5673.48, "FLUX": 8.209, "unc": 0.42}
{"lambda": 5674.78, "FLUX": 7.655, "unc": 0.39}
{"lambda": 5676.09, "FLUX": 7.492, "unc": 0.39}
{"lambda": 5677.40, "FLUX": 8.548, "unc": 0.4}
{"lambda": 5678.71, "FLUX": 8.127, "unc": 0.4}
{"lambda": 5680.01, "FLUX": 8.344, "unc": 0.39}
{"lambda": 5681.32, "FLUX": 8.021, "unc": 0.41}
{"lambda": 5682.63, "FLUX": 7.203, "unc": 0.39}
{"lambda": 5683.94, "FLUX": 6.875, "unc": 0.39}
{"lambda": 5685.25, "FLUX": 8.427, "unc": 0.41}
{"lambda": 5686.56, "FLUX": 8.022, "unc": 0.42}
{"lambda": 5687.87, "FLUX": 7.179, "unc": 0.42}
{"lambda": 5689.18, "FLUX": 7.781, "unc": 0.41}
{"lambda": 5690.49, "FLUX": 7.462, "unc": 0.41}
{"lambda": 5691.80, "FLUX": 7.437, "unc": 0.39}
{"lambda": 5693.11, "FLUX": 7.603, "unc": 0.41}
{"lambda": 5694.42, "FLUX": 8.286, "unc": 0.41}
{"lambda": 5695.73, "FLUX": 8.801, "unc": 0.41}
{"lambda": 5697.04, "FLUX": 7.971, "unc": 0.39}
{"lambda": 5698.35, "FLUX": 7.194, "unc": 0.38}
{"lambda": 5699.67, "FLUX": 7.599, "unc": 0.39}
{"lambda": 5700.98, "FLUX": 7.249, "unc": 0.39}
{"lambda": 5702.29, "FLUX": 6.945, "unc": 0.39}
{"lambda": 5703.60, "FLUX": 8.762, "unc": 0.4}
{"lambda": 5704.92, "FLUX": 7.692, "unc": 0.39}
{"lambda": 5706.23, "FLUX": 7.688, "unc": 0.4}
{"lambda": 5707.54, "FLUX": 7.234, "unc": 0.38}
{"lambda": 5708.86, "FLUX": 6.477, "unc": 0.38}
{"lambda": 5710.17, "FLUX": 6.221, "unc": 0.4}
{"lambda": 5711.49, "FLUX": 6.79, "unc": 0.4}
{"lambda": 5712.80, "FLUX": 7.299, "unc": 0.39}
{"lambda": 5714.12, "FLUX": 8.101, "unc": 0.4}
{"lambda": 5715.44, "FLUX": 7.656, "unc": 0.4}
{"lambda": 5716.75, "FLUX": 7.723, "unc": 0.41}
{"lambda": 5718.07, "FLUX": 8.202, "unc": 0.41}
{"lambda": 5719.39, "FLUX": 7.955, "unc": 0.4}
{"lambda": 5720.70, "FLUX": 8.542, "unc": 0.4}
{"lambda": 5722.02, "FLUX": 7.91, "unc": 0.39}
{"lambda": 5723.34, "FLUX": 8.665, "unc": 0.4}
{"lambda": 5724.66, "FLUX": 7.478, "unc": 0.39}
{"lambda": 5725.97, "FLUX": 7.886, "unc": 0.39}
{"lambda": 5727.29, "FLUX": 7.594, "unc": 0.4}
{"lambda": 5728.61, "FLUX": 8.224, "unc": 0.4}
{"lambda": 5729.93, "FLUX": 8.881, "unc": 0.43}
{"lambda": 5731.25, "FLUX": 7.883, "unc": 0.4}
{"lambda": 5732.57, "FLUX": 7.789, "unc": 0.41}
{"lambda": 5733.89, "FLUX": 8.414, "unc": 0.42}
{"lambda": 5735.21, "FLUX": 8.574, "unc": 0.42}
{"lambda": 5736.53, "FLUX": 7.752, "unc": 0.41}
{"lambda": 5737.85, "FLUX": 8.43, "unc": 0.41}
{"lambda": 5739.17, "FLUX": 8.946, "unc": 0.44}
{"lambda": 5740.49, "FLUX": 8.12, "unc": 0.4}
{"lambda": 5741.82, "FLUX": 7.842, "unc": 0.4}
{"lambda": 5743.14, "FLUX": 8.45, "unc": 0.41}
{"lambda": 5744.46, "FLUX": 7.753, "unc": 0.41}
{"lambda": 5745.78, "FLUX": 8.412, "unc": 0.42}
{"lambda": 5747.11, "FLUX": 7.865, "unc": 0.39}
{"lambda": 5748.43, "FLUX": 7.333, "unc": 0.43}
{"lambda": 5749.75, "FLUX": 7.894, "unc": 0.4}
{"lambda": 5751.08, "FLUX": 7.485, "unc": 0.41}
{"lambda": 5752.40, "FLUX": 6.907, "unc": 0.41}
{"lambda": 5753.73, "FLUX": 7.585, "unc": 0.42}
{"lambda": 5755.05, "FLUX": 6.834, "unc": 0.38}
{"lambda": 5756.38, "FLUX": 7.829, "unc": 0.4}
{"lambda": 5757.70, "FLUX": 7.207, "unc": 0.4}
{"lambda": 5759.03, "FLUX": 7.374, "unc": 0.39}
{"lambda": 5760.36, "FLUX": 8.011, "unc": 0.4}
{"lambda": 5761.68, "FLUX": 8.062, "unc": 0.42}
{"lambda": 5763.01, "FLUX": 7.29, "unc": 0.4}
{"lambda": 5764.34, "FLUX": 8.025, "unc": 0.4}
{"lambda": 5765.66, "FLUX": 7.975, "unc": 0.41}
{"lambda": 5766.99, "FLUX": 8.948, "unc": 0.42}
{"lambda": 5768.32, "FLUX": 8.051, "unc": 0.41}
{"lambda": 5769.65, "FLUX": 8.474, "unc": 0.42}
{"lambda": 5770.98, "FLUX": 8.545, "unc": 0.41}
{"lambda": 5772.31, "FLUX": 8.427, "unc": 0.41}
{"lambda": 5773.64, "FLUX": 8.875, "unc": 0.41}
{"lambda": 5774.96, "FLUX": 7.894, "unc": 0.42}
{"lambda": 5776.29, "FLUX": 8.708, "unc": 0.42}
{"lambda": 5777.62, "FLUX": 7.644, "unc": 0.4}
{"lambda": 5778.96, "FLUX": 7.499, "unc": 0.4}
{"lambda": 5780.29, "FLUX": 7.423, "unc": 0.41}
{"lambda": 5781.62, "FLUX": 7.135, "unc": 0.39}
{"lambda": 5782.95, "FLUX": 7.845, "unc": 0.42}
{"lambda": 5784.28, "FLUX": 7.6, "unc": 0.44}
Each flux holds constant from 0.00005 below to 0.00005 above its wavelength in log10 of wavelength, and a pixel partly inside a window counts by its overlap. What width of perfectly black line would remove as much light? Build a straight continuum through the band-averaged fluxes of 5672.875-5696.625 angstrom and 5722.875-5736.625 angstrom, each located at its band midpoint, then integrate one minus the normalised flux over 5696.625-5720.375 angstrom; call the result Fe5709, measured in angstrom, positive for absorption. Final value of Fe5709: 1.5 angstrom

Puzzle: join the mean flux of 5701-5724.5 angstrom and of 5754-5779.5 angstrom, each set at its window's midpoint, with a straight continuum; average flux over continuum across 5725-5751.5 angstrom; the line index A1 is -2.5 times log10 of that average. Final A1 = -0.04 mag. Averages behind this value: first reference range 7.62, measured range 8.08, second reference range 7.98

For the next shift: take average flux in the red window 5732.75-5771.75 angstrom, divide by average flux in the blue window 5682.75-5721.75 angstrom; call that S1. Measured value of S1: 1.04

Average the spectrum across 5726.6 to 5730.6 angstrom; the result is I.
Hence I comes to 8.22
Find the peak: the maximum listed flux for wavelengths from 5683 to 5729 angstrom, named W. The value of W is 8.801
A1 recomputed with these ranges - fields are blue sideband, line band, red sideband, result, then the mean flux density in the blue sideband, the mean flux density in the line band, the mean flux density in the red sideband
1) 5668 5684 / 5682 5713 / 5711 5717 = 0.02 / 7.8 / 7.51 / 7.52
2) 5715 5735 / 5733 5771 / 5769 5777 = 0.05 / 8.07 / 7.93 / 8.49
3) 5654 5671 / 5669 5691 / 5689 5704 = -0.02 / 7.53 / 7.81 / 7.74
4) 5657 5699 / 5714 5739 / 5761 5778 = -0.02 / 7.7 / 8.11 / 8.24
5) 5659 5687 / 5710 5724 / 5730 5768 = 0.01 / 7.74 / 7.78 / 7.91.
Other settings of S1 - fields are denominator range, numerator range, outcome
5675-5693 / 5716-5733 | 1.04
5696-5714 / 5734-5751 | 1.10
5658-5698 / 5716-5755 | 1.04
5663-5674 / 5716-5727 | 1.04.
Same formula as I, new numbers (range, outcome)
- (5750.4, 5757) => 7.32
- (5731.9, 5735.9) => 8.26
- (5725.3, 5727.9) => 7.76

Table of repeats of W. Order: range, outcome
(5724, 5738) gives 8.881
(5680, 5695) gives 8.427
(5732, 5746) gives 8.946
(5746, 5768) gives 8.948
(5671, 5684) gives 8.548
